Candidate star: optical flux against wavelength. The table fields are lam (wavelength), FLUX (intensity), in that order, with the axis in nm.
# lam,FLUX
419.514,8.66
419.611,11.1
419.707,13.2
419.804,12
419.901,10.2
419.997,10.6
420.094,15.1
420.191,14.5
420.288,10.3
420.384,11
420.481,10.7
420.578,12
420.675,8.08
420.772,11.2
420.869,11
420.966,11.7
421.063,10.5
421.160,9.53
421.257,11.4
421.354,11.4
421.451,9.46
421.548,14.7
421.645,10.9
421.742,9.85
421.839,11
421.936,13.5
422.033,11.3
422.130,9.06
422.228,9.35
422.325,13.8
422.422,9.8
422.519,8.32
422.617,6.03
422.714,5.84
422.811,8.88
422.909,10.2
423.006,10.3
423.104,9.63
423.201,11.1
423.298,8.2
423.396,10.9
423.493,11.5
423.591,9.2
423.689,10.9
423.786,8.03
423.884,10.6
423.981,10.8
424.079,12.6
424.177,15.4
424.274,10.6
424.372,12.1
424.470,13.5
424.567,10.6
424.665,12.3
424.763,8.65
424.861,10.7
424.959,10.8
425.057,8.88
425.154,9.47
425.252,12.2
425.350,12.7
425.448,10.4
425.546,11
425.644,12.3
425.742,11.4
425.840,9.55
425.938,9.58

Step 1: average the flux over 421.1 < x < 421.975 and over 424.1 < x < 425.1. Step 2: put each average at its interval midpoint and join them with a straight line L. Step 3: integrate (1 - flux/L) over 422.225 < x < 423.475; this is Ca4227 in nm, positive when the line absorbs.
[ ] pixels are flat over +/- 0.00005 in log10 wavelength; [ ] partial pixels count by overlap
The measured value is 0.21 nm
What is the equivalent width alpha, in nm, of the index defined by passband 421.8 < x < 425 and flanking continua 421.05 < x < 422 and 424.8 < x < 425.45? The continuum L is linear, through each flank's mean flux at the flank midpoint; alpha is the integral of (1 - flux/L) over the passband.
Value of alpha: 0.15 nm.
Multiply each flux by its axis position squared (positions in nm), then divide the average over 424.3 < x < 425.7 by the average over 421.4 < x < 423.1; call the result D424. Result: 1.11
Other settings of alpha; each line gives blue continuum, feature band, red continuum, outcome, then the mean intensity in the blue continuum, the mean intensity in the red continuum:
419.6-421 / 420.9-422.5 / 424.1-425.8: 0.06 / 11.5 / 11.4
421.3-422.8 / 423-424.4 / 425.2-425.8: 0.02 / 10.3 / 11.6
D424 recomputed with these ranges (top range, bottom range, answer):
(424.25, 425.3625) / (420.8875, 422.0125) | 0.99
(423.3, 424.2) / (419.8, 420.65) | 0.94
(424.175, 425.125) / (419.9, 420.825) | 0.99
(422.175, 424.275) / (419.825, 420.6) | 0.87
